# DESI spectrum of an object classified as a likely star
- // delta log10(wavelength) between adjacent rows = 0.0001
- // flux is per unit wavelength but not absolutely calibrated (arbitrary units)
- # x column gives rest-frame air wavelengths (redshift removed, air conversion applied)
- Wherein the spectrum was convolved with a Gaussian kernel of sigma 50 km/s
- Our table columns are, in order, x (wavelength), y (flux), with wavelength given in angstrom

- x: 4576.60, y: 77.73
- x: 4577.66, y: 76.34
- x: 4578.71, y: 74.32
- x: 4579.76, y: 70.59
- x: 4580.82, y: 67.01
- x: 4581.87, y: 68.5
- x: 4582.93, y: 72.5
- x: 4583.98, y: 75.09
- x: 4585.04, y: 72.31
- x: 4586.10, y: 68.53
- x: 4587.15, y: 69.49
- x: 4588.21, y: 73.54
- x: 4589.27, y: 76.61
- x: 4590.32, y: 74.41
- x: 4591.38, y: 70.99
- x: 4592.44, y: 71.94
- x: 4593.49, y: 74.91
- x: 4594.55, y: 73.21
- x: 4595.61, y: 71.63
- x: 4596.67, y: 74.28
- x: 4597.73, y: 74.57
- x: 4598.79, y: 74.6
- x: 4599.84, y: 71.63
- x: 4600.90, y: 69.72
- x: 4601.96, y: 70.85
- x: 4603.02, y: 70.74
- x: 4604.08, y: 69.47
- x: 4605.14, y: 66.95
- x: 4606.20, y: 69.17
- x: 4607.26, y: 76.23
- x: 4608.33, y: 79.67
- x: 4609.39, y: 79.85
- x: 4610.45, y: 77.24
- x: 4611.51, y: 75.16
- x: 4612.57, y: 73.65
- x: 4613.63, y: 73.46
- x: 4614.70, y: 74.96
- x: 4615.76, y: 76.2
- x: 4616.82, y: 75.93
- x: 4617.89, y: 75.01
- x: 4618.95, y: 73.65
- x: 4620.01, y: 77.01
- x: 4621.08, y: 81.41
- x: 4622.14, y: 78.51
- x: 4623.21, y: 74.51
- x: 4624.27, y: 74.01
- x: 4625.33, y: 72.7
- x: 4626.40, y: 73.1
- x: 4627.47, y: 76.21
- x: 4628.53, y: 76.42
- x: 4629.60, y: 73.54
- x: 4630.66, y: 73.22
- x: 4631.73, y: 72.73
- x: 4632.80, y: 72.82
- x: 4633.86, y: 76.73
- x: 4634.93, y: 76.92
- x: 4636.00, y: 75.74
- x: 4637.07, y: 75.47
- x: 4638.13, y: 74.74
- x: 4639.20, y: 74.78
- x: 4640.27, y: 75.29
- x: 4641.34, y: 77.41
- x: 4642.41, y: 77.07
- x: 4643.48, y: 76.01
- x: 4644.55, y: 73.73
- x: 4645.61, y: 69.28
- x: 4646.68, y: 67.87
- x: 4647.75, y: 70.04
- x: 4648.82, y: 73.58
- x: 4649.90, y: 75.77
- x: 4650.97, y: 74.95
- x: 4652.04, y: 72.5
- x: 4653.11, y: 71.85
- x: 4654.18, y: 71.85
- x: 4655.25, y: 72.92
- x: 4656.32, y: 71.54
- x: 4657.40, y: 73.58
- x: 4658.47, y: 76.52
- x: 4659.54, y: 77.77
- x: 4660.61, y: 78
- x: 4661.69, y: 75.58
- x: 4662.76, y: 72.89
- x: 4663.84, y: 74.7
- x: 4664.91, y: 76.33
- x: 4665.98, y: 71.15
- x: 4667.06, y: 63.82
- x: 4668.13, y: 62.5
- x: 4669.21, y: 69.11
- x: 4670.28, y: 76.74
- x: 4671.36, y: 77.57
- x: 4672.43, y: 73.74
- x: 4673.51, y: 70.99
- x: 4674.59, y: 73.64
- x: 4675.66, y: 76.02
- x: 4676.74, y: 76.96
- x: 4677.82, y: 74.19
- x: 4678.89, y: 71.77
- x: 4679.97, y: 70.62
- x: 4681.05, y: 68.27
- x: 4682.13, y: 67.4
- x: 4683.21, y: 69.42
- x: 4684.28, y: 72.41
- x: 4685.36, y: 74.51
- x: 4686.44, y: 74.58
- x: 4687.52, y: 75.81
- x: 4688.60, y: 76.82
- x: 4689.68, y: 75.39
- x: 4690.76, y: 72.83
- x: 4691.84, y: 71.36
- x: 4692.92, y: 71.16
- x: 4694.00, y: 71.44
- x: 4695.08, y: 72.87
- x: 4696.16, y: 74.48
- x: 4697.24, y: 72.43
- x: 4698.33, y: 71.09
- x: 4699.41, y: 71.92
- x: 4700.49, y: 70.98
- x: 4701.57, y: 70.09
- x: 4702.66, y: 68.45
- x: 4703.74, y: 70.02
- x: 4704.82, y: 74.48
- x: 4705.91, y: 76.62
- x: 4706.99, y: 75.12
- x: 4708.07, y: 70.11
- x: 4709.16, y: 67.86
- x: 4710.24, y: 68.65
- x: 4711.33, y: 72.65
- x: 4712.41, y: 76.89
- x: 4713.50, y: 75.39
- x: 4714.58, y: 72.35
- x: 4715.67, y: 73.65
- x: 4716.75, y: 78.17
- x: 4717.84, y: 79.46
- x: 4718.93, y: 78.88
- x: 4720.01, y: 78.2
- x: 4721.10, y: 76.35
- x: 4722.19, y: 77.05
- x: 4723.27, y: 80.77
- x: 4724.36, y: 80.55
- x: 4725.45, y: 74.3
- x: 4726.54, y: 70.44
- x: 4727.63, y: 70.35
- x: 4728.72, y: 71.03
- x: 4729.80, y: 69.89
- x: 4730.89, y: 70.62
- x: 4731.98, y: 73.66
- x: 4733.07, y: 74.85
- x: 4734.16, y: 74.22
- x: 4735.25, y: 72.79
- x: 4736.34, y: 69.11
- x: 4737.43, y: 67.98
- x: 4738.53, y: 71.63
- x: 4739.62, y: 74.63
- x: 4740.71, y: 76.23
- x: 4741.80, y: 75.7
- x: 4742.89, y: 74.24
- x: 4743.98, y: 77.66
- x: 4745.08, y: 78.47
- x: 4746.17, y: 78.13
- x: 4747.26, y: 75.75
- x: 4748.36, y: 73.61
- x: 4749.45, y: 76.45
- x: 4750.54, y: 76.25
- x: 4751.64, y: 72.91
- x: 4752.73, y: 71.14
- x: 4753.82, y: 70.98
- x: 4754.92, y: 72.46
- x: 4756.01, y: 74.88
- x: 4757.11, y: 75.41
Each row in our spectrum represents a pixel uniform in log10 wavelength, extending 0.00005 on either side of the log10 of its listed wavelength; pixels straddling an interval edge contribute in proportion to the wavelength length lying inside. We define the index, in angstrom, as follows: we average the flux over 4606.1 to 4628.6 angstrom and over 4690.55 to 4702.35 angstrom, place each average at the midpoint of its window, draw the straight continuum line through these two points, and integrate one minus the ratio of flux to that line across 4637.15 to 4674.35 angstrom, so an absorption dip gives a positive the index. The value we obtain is 0.2 angstrom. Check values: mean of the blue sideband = 75.7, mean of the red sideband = 71.8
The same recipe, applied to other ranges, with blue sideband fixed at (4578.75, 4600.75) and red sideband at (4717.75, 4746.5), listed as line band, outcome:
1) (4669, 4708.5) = 0.61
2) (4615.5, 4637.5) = -0.72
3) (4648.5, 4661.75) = -0.17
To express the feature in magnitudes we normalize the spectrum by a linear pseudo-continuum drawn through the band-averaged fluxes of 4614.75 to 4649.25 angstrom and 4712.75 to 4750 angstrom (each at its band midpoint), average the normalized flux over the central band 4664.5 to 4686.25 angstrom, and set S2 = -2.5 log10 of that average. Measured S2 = 0.043 mag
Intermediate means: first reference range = 74.8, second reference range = 74.8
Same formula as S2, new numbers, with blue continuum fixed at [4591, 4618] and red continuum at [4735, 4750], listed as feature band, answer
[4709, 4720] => -0.01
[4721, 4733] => 0.00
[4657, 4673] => 0.01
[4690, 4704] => 0.04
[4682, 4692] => 0.01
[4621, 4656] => -0.01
